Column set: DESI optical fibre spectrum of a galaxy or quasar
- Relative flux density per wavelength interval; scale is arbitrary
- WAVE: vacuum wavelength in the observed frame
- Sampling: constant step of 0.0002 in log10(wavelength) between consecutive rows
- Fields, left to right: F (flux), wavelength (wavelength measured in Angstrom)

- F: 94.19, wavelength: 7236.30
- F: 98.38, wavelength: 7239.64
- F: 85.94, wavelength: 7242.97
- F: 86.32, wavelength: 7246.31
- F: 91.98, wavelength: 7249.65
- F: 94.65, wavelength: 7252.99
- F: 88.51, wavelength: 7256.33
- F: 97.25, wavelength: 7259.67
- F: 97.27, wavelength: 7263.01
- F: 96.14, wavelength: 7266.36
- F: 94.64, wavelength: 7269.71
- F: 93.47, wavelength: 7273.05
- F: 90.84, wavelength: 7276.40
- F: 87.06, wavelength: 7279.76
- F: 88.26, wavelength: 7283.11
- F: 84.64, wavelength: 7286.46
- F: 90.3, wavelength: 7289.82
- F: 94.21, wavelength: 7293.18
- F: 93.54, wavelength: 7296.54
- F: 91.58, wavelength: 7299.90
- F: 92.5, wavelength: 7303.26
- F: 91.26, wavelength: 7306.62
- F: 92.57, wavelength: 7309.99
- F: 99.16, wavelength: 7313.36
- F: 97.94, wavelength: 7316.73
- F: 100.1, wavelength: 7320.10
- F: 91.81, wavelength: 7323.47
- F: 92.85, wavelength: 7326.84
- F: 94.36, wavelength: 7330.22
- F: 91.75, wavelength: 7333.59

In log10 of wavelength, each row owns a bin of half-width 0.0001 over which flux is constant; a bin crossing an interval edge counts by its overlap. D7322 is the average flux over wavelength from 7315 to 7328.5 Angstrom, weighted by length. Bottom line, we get 95.7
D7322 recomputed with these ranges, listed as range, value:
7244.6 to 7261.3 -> 91.7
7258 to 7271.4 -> 96.4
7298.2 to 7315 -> 93.4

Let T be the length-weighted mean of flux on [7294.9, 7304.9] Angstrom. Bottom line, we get 92.6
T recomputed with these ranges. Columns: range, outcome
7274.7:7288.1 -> 87.7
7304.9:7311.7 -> 91.9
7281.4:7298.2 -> 90.2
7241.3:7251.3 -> 88.1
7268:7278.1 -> 93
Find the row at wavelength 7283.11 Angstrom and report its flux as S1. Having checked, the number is 88.26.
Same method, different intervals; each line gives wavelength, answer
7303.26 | 92.5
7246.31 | 86.32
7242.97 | 85.94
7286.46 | 84.64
